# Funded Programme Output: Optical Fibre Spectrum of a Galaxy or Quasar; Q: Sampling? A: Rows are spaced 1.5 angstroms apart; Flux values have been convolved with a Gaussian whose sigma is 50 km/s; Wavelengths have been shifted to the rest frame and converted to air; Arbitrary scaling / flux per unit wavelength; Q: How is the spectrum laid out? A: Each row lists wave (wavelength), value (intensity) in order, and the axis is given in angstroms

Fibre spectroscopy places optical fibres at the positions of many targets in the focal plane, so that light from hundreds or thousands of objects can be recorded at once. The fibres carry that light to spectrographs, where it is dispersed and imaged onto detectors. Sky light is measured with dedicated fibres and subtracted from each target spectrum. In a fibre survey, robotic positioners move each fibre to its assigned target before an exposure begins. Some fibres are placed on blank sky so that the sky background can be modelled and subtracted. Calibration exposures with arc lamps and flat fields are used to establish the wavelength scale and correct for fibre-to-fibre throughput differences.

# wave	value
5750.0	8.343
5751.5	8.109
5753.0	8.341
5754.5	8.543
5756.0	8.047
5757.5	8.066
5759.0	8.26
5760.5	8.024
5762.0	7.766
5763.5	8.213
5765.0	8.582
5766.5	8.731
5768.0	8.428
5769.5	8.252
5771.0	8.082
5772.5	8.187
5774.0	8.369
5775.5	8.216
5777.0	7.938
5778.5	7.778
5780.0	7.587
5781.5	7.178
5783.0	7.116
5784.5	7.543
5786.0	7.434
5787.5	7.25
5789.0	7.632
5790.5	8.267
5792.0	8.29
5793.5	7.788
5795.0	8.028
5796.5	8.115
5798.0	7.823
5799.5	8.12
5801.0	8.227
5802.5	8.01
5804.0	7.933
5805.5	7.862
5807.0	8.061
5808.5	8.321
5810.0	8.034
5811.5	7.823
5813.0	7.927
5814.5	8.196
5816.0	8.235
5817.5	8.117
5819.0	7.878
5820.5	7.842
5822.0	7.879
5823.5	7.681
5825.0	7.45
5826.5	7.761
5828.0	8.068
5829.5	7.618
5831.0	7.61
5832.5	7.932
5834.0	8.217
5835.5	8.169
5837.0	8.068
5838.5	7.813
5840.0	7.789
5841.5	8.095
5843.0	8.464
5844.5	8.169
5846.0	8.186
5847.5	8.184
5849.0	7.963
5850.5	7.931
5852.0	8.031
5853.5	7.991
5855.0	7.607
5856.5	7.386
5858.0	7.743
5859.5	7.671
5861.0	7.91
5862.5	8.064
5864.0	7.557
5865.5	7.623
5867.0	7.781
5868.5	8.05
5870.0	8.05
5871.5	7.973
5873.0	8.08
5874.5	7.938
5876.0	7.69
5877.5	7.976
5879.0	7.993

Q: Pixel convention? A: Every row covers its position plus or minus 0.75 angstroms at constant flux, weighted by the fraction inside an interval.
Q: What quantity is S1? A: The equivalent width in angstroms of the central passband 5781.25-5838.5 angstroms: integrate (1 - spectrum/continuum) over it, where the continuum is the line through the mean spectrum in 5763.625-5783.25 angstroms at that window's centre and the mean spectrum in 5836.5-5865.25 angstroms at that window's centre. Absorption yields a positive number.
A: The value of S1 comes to 0.8 angstroms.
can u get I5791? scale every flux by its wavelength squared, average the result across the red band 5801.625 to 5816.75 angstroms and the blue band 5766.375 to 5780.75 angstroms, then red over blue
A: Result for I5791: 1.0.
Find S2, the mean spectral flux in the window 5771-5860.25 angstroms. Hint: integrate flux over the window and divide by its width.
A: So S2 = 7.91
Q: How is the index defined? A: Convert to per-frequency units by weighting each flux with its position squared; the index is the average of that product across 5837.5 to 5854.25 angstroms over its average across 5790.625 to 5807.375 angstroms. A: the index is 1.02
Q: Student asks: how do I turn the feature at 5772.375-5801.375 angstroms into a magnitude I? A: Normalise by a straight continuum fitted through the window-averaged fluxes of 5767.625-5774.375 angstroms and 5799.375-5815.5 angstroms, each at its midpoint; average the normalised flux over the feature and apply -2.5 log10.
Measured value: 0.04 mag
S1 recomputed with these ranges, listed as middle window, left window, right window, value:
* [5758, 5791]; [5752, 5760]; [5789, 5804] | 0.8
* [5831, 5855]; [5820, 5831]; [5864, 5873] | -0.7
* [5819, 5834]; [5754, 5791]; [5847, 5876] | 0.2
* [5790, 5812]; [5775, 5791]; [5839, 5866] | -1.0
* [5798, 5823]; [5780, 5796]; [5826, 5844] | -0.7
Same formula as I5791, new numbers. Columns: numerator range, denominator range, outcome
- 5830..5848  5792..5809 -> 1.02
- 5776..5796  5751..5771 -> 0.94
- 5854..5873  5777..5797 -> 1.04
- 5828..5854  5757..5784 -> 1.02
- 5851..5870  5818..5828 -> 1.01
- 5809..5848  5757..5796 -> 1.02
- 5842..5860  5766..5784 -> 1.02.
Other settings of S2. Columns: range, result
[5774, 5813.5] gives 7.87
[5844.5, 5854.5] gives 8.05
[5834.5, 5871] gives 7.93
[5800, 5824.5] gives 8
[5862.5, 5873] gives 7.87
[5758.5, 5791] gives 7.94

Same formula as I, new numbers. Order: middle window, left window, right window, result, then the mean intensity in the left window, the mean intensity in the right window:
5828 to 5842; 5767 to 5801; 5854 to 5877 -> -0.01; 7.9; 7.81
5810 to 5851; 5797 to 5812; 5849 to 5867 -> -0.01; 8.03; 7.78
